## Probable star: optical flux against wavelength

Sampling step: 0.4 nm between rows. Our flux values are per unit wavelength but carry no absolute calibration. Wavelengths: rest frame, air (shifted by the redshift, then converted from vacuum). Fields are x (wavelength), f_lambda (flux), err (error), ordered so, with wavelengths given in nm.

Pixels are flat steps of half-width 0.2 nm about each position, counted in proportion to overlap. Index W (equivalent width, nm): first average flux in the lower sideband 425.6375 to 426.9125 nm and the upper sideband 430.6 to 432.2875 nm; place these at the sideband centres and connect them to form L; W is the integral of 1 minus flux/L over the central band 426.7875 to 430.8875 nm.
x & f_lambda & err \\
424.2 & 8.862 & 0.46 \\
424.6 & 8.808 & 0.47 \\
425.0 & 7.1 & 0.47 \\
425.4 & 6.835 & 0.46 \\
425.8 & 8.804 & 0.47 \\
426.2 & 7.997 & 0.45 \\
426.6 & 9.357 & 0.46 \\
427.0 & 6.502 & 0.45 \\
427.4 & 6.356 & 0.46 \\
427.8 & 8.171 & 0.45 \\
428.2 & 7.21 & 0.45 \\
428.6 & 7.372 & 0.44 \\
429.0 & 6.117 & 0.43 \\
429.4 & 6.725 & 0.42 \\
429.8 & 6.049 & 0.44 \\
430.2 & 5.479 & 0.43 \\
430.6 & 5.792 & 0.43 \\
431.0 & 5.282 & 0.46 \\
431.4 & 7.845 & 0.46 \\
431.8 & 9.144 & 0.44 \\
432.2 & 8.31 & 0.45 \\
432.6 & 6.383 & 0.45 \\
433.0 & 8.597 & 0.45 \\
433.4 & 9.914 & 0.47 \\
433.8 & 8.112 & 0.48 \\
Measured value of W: 0.72 nm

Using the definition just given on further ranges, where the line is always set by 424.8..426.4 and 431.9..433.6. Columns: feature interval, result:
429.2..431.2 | 0.55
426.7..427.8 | 0.12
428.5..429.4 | 0.15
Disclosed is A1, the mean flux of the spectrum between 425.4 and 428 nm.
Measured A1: 7.79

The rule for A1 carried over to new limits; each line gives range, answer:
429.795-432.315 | 6.85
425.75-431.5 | 6.94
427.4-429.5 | 7.07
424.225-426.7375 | 8.17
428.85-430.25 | 6.16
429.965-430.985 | 5.59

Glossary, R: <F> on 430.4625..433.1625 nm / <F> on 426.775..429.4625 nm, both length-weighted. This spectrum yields 1.1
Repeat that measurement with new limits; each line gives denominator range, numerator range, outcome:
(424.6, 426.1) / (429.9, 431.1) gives 0.72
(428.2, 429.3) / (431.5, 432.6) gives 1.20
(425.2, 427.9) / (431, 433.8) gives 1.06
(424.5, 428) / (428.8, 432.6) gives 0.87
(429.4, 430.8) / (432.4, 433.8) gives 1.40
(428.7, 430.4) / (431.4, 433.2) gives 1.31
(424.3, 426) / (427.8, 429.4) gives 0.89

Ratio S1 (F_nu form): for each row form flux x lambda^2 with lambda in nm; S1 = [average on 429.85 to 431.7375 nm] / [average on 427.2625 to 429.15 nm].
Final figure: 0.90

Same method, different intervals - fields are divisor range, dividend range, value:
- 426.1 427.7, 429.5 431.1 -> 0.77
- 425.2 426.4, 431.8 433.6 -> 1.10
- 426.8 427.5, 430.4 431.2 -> 0.87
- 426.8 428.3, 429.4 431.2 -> 0.83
